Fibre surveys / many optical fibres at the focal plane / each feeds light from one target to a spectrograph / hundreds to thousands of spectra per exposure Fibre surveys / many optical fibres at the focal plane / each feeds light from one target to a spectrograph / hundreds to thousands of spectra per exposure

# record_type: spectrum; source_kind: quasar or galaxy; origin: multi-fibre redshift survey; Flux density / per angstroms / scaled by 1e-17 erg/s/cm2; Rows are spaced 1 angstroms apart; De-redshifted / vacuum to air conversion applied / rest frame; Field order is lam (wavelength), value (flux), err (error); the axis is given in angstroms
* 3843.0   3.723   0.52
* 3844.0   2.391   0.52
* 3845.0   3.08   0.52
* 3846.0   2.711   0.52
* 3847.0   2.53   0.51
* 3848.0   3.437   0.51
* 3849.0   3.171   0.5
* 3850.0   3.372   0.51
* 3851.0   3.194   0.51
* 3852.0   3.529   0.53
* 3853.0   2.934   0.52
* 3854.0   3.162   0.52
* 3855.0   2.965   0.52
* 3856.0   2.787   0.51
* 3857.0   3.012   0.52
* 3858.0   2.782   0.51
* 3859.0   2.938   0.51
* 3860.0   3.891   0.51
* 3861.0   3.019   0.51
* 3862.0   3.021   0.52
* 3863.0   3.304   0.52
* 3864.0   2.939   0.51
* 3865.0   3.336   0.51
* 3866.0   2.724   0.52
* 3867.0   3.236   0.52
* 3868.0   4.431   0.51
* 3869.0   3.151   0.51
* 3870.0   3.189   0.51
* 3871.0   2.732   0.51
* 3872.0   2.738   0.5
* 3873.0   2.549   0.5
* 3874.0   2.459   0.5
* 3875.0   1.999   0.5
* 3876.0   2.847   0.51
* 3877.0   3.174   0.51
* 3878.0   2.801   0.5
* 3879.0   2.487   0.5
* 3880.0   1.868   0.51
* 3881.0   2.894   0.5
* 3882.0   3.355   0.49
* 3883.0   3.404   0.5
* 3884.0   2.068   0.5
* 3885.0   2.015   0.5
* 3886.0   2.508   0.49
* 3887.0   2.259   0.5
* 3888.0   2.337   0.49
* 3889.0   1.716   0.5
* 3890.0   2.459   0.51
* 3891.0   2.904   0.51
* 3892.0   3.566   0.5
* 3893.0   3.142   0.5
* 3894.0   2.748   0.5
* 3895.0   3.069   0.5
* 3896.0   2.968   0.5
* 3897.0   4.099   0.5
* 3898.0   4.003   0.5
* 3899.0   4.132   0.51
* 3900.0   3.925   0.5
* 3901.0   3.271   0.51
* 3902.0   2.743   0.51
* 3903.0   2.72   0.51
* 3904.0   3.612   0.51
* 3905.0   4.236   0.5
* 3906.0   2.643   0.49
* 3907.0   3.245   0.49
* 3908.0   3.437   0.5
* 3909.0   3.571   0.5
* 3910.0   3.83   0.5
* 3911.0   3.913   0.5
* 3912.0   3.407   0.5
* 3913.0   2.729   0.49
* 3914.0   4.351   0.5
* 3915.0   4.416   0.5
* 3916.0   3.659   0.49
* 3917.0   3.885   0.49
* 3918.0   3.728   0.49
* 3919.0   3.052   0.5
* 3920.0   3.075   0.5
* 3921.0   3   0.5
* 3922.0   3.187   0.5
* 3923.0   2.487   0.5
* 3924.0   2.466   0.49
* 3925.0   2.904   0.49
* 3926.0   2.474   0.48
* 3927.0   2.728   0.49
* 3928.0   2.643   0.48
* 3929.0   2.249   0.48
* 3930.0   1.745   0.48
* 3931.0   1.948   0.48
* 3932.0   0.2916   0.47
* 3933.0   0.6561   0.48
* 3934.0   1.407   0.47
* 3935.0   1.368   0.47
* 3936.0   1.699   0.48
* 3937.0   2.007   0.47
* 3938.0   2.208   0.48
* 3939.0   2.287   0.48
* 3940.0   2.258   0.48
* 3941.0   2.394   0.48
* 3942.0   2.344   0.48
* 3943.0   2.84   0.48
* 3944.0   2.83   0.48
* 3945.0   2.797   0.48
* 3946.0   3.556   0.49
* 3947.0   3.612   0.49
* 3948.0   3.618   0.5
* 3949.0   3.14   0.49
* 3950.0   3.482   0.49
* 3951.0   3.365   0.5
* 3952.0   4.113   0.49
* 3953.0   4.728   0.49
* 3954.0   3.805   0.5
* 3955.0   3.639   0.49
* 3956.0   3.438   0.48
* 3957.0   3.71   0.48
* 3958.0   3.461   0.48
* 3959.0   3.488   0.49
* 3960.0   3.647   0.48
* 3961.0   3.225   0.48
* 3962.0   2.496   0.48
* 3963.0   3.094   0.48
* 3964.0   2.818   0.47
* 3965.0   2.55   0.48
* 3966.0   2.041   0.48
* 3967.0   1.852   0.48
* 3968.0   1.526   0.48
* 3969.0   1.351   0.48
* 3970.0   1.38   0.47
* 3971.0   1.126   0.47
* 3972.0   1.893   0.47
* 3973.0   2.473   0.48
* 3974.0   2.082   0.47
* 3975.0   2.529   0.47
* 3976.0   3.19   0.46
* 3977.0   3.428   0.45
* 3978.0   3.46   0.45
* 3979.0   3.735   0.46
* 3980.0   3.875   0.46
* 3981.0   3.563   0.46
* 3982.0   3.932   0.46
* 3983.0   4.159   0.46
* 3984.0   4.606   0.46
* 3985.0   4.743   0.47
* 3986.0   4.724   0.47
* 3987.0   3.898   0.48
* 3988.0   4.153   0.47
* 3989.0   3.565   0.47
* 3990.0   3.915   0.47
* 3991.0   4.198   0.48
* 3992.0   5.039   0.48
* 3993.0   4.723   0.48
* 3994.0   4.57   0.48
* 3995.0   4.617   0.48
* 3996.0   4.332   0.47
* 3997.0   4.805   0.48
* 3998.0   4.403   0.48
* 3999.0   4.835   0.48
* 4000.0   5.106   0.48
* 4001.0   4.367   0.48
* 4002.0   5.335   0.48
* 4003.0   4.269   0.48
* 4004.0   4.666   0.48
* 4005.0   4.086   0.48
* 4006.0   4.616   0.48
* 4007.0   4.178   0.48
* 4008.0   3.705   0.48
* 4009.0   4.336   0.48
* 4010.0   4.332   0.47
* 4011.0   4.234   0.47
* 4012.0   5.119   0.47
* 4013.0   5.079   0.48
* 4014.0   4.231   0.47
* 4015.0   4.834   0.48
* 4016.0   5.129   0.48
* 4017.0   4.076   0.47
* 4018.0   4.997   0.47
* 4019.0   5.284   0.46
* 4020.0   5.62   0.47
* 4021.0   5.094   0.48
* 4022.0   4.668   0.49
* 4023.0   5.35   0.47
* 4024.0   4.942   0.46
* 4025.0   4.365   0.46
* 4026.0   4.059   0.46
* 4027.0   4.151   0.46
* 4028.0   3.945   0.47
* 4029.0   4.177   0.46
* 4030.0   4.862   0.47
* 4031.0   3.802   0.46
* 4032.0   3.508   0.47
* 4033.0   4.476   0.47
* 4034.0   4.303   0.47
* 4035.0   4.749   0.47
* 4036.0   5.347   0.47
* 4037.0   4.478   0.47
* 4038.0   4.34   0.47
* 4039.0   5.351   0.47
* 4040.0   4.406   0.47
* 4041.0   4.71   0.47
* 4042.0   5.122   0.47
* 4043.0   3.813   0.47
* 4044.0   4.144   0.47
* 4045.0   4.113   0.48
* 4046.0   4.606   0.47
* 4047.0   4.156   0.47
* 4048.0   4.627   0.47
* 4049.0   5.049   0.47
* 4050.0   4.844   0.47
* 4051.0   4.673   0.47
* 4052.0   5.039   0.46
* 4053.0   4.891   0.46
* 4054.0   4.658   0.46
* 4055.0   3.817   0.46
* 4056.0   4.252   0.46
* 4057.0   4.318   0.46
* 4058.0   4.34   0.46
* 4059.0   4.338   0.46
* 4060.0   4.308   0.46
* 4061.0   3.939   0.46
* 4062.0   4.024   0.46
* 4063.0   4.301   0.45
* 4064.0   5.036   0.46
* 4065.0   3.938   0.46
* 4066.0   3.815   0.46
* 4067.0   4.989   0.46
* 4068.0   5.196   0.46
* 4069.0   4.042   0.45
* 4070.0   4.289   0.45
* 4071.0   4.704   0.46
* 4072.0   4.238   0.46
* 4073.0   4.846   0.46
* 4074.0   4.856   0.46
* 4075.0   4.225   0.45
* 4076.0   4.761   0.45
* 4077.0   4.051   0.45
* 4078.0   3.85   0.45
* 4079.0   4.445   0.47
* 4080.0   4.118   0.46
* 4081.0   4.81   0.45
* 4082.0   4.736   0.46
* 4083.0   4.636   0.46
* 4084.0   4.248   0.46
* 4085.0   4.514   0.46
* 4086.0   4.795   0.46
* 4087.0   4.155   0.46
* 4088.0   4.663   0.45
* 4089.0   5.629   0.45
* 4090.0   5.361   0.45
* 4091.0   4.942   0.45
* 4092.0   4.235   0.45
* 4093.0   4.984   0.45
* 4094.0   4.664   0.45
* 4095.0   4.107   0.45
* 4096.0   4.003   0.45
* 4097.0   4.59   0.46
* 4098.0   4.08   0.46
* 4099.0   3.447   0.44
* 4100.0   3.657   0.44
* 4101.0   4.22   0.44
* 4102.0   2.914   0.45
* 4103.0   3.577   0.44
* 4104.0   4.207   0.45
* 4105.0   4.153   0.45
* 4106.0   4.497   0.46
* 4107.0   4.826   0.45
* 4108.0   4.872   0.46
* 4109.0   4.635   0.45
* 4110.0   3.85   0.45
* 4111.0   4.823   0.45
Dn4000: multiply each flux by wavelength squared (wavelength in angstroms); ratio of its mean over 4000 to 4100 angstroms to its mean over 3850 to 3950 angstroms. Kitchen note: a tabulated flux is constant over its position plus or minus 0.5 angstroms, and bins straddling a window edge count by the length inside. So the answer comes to 1.7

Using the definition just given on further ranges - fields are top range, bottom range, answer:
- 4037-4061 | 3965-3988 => 1.56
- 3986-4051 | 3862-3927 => 1.57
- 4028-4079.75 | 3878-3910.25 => 1.59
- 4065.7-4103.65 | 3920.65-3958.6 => 1.75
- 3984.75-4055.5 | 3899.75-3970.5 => 1.64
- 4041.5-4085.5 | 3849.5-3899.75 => 1.65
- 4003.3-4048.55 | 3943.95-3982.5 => 1.55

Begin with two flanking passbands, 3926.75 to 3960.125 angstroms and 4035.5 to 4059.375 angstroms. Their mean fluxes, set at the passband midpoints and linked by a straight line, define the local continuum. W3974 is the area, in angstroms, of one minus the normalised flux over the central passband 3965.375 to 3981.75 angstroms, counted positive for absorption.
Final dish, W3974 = 4.0 angstroms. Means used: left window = 2.74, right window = 4.56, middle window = 2.49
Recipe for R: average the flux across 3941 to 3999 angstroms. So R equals 3.4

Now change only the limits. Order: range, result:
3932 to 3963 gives 2.88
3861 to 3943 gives 2.85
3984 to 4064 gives 4.52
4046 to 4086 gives 4.47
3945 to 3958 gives 3.64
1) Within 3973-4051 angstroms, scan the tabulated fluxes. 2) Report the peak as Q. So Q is 5.62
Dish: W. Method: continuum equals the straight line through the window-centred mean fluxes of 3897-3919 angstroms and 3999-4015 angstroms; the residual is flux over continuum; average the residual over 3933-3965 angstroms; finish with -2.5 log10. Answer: 0.33 mag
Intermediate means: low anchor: 3.59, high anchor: 4.53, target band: 2.95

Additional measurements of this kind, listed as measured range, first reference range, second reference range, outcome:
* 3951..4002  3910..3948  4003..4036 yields 0.04 mag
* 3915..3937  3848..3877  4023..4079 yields 0.39 mag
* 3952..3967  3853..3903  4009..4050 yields 0.17 mag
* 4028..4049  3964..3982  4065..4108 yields -0.23 mag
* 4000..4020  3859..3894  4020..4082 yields -0.13 mag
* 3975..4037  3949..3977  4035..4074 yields -0.21 mag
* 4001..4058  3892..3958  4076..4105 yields -0.18 mag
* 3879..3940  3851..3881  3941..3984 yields 0.06 mag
